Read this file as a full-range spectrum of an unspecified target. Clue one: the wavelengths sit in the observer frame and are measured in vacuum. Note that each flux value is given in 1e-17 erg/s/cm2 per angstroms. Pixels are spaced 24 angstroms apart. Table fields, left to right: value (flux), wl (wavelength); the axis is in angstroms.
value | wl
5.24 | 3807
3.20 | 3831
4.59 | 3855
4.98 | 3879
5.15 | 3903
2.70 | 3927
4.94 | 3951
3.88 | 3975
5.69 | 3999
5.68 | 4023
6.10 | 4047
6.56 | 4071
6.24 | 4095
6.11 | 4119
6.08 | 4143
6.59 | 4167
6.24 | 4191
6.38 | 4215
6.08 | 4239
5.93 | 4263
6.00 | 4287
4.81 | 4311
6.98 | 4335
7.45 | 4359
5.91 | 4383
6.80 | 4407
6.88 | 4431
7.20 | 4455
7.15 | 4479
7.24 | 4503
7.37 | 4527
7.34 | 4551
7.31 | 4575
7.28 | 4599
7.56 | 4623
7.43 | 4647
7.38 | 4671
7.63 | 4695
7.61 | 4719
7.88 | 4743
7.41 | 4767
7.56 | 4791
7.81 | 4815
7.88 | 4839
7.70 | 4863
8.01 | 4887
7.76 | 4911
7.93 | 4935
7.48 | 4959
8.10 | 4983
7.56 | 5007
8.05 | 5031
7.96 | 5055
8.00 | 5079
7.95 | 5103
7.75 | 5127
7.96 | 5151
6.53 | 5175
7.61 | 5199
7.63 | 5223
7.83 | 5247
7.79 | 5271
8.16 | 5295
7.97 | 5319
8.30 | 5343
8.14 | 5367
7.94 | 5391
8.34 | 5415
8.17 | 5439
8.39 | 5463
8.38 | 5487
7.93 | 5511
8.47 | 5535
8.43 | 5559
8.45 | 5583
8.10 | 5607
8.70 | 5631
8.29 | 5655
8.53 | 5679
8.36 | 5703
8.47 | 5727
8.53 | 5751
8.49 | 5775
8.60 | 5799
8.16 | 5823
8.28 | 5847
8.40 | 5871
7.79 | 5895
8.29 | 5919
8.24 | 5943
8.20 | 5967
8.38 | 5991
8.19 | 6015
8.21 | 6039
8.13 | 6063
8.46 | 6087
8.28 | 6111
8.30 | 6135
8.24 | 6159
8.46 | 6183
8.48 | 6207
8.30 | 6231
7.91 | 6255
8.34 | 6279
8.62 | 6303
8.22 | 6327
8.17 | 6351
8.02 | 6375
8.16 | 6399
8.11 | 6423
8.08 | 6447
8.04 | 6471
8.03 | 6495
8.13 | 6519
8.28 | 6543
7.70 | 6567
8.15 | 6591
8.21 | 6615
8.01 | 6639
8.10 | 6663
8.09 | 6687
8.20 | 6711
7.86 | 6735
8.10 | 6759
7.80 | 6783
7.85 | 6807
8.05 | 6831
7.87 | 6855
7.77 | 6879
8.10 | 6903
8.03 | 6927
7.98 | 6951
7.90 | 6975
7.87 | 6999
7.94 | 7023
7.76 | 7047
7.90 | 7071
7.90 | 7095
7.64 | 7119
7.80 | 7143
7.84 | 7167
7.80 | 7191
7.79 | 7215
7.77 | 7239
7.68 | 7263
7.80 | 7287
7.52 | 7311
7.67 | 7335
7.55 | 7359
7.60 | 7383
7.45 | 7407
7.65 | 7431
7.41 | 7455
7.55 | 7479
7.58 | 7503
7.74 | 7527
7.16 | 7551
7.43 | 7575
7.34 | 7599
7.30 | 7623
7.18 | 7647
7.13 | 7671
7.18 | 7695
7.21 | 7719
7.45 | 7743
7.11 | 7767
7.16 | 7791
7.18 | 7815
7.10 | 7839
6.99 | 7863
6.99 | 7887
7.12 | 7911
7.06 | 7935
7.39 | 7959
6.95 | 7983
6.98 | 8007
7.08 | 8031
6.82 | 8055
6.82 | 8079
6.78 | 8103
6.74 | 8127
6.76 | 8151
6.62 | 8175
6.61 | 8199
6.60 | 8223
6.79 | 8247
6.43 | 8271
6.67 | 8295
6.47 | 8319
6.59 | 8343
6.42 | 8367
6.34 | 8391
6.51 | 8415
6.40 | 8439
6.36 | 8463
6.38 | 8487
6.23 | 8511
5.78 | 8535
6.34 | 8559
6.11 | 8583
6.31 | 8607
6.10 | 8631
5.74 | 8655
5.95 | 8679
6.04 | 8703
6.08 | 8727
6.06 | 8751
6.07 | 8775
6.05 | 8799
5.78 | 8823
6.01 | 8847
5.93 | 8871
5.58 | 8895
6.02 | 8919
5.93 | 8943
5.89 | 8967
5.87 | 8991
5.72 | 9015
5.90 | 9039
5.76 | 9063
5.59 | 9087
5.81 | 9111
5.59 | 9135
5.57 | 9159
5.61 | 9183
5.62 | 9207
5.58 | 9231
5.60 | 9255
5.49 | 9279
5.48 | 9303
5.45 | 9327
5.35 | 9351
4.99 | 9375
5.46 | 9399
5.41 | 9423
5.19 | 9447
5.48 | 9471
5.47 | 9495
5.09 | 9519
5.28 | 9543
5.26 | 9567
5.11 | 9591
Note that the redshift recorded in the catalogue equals 0.000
